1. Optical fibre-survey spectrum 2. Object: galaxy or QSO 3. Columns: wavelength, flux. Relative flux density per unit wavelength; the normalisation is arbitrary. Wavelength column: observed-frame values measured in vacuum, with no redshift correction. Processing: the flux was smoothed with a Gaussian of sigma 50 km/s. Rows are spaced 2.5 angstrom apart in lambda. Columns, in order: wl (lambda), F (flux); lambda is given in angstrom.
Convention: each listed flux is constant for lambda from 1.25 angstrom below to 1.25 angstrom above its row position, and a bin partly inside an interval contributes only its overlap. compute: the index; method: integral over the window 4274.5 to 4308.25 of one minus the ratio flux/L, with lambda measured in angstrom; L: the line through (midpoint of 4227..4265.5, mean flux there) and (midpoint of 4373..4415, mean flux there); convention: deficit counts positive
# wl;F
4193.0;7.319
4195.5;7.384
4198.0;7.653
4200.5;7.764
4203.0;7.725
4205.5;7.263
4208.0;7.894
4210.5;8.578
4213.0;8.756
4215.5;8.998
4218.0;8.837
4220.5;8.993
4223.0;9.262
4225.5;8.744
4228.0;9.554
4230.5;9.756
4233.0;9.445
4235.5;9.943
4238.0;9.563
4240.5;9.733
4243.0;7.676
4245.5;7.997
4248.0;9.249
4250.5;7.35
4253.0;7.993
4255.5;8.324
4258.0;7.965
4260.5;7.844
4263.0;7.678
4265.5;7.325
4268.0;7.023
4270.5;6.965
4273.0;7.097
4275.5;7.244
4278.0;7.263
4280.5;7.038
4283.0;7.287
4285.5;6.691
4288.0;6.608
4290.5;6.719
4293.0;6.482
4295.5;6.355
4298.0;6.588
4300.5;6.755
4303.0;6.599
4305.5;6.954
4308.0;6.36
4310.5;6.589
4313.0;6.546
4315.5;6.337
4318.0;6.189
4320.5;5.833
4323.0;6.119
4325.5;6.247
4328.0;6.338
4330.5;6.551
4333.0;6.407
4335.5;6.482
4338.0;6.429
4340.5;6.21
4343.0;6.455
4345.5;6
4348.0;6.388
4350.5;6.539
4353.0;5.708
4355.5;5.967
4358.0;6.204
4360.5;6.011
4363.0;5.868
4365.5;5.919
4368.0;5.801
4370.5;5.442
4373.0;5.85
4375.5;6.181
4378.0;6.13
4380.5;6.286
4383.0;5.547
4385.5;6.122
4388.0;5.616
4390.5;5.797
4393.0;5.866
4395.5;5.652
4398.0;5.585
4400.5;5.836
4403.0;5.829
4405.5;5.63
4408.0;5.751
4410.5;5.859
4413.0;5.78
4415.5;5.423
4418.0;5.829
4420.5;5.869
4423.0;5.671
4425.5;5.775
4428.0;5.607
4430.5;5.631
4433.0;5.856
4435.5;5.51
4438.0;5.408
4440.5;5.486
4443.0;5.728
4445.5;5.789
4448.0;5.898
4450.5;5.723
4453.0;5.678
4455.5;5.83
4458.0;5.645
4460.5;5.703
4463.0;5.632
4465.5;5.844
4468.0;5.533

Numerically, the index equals 4.3 angstrom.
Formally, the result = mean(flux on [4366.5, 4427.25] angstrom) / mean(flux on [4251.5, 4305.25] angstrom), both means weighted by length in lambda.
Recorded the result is 0.81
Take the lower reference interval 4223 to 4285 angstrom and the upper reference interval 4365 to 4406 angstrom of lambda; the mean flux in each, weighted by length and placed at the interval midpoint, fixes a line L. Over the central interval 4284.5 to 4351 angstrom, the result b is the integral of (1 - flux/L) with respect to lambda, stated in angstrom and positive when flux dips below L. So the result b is 5.6 angstrom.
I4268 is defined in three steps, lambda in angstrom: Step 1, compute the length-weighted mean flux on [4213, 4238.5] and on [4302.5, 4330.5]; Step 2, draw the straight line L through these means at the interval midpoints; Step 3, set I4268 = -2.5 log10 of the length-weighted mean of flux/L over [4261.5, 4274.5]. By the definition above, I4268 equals 0.10 mag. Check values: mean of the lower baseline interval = 9.27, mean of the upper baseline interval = 6.38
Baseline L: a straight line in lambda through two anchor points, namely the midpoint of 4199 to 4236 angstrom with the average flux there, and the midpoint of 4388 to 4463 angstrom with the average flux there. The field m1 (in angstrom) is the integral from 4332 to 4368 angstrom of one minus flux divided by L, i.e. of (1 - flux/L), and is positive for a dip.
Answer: 3.4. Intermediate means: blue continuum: 8.74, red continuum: 5.71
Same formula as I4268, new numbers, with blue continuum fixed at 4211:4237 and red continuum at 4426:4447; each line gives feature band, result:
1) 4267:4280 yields 0.177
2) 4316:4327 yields 0.231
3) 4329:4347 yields 0.148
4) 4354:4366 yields 0.157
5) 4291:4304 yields 0.211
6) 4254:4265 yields 0.093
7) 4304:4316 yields 0.181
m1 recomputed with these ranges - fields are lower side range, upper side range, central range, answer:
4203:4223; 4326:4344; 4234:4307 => -0.1 angstrom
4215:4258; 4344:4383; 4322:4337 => 0.9 angstrom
